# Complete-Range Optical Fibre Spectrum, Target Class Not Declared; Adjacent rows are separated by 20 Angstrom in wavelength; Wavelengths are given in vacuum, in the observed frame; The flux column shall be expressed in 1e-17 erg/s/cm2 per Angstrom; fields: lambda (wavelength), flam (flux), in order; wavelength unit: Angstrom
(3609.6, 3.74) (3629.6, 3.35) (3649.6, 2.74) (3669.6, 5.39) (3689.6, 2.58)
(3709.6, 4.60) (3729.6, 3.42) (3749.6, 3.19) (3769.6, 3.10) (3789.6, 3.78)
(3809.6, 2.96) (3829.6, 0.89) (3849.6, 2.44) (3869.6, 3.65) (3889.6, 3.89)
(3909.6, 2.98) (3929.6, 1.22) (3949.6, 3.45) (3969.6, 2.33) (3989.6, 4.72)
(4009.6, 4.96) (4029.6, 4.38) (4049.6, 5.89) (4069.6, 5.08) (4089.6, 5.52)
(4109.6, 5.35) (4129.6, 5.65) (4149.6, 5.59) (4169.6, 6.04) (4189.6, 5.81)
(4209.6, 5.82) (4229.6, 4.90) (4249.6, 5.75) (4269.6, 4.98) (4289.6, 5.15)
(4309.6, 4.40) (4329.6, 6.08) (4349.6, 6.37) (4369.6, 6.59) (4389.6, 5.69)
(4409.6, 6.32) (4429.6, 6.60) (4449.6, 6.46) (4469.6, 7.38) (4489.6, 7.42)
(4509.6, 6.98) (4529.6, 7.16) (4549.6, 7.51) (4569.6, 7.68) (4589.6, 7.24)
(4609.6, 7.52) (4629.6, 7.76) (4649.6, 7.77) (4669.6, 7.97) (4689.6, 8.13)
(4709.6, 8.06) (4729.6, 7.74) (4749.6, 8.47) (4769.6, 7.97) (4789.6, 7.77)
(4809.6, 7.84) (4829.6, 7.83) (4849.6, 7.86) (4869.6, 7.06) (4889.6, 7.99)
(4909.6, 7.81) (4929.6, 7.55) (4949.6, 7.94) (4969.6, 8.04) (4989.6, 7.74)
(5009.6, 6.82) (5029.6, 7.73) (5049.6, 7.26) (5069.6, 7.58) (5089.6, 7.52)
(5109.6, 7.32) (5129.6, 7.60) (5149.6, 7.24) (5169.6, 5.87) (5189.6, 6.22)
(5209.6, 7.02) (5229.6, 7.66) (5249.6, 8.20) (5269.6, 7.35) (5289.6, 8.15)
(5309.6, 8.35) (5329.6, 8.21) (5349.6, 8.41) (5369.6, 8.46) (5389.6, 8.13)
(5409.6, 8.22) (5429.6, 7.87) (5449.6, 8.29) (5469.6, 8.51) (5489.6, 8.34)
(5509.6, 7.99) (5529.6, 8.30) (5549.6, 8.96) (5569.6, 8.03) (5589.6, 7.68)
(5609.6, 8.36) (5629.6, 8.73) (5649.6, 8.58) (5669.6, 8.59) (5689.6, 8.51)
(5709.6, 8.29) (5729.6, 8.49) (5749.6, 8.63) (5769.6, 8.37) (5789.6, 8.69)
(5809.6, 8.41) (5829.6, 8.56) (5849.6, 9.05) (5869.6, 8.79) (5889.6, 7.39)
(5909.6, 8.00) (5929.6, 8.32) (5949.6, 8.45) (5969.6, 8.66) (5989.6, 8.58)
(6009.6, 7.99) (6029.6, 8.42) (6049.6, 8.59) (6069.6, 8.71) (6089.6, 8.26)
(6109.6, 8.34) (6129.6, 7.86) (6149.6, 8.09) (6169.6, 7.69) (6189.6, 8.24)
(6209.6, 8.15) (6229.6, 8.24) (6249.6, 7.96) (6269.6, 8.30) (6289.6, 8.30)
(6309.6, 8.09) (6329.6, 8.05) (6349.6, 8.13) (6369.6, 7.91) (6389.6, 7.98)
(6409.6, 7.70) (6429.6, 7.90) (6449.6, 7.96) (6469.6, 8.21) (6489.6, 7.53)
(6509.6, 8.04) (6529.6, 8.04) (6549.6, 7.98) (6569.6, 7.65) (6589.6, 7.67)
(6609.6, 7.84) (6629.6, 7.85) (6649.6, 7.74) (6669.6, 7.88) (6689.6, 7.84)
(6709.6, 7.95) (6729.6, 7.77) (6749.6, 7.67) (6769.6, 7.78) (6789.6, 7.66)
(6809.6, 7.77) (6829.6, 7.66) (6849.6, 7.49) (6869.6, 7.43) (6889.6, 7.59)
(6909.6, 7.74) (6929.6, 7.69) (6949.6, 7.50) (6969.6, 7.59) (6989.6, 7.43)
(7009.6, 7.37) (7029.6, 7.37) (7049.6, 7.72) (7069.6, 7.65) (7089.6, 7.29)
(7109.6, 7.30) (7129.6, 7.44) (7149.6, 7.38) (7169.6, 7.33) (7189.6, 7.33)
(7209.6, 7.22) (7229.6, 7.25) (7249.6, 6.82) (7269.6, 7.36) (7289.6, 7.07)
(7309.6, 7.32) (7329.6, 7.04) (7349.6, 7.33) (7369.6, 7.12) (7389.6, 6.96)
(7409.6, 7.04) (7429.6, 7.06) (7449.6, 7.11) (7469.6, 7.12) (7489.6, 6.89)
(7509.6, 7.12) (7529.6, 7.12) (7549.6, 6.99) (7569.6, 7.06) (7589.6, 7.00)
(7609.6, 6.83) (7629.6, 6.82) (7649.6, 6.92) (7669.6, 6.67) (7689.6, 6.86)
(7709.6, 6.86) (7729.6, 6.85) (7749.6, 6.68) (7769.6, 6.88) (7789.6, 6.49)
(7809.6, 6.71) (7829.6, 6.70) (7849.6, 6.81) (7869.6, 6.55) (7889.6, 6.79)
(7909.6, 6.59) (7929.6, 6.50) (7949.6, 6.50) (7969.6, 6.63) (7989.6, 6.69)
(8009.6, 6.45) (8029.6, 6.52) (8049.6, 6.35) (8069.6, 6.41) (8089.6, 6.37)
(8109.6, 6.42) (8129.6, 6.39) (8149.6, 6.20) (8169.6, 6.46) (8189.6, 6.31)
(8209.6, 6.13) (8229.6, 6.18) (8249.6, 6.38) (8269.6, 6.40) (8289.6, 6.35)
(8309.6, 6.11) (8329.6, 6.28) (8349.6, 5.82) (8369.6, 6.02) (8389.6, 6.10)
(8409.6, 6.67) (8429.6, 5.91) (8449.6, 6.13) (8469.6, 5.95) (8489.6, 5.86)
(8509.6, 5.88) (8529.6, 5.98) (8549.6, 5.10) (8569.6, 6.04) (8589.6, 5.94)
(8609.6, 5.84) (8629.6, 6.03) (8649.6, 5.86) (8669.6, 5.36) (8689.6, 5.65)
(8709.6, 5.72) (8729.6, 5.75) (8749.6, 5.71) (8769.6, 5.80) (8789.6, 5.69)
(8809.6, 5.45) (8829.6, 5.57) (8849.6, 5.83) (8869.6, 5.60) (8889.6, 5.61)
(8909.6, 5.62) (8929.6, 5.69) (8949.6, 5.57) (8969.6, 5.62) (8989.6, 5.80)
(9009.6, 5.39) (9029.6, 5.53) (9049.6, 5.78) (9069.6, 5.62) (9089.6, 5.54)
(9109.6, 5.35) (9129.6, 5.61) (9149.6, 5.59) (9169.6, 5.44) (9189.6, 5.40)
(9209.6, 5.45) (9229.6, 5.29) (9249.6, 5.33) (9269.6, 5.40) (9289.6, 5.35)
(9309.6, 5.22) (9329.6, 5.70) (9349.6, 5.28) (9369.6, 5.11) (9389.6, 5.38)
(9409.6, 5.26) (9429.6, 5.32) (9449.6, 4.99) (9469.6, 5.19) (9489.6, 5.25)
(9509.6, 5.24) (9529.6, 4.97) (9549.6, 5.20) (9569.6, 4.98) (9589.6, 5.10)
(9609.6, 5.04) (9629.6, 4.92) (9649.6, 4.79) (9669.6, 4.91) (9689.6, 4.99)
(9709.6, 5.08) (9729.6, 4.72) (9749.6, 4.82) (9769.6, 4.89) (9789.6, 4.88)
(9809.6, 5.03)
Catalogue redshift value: 0.00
